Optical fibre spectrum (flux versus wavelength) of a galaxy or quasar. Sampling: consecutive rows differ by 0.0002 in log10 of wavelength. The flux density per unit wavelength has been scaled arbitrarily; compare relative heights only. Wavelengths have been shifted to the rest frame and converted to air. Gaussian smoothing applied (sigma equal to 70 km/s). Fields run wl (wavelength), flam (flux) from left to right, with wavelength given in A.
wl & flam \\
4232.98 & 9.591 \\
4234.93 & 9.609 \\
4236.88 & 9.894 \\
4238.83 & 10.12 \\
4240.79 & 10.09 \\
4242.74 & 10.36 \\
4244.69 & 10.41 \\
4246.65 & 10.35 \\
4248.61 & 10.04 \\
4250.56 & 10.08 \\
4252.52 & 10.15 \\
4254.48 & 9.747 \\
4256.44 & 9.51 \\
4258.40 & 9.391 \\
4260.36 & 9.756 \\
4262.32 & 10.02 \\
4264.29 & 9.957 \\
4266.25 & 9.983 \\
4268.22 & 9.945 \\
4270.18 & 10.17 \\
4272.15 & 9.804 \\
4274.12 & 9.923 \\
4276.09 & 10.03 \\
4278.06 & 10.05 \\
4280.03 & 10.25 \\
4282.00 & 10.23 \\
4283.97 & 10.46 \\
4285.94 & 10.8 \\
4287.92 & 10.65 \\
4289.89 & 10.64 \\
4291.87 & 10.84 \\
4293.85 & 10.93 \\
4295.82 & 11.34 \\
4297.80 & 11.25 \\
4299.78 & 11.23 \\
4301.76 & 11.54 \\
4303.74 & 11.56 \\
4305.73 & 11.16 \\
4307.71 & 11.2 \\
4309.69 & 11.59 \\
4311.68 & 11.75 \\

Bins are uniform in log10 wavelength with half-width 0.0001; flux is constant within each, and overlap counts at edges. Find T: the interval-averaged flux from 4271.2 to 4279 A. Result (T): 9.95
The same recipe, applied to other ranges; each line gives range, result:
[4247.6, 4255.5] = 10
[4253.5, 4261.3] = 9.6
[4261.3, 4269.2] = 9.97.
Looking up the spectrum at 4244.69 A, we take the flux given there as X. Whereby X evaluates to 10.41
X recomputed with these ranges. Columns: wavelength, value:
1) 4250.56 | 10.08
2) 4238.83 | 10.12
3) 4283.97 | 10.46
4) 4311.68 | 11.75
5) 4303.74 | 11.56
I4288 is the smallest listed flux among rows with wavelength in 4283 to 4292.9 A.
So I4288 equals 10.46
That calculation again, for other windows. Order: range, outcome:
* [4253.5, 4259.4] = 9.391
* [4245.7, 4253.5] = 10.04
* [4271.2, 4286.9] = 9.804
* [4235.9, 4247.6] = 9.894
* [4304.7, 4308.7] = 11.16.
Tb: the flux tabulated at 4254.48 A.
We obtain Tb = 9.747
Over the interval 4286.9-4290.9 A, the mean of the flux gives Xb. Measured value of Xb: 10.6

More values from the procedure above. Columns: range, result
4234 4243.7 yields 10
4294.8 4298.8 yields 11.3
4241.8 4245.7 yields 10.4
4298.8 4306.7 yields 11.4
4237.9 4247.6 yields 10.3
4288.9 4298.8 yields 11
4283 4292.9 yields 10.7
